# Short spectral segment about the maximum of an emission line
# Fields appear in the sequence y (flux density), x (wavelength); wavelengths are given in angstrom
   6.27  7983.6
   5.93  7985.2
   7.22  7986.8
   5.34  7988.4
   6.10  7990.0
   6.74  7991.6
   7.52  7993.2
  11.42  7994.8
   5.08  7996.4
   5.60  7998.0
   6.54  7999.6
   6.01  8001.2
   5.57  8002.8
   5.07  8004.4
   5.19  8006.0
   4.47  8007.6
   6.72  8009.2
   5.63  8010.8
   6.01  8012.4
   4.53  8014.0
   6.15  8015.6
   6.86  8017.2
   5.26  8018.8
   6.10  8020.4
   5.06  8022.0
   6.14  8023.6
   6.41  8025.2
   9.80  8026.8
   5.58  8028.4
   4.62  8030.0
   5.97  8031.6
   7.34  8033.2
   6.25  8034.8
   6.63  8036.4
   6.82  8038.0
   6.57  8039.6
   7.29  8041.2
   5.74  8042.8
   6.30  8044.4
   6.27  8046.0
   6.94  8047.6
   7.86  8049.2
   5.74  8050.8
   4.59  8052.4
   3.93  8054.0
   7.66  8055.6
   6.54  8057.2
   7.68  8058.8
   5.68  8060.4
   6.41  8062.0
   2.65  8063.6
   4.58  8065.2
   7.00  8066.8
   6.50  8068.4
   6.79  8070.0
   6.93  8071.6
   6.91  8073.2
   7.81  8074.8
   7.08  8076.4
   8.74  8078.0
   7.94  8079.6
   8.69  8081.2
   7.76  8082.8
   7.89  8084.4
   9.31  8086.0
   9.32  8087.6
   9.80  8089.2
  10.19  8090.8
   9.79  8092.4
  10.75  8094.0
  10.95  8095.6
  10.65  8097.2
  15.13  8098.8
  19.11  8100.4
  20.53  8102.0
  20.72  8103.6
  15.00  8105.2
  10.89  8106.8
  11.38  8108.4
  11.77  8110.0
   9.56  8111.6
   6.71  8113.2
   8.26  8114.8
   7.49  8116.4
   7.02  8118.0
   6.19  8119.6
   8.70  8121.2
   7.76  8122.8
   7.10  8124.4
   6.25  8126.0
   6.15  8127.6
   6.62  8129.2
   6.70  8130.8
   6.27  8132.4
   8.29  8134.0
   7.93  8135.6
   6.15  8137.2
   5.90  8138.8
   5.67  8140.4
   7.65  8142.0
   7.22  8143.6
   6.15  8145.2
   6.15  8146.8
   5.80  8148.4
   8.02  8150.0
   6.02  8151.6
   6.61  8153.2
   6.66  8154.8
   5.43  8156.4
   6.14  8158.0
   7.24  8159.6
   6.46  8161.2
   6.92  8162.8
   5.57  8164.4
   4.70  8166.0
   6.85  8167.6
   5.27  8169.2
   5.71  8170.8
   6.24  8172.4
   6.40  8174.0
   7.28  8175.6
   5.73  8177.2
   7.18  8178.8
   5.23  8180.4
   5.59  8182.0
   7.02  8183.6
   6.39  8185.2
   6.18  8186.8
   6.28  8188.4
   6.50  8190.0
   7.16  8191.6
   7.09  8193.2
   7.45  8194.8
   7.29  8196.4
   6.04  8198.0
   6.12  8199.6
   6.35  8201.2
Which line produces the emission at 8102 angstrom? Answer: H-beta 4861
